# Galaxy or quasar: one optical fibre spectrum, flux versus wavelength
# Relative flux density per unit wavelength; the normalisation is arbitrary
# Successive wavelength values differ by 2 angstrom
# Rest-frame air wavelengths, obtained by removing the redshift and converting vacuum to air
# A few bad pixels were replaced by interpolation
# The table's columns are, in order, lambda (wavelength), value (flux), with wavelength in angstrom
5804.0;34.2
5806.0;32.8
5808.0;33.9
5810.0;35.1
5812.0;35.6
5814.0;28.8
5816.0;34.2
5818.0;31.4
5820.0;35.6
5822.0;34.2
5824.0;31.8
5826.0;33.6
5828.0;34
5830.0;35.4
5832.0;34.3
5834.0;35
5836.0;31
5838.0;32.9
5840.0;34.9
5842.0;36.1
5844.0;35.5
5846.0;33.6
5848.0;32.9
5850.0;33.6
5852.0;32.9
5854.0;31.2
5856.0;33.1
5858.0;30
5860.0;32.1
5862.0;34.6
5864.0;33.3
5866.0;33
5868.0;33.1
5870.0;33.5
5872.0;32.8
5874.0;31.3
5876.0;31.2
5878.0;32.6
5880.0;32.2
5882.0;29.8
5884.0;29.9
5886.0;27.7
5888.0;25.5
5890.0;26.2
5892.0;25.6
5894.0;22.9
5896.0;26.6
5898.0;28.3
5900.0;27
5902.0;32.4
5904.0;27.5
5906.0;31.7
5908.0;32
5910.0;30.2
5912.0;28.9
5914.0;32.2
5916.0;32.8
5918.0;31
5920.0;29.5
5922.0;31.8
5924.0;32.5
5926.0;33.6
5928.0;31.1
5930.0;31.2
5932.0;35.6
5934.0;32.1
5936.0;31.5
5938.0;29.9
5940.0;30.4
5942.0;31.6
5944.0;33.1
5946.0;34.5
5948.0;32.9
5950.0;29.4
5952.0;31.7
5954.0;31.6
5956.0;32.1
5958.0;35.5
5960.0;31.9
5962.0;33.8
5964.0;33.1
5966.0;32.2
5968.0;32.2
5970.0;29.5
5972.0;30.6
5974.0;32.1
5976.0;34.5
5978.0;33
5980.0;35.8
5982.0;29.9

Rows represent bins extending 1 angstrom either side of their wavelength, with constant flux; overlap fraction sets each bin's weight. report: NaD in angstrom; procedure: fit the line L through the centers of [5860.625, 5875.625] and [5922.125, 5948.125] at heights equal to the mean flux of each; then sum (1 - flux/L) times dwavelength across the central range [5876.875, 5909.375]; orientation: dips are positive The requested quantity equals 4.0 angstrom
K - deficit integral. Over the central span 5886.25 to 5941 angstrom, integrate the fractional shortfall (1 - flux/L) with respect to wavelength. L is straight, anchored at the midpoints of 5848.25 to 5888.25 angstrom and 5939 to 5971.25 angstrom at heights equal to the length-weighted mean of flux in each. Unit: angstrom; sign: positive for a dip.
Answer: 3.5 angstrom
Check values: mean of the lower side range 31.8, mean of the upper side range 32.2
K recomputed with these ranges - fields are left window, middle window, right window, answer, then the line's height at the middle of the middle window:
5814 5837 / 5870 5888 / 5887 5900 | -2.1 angstrom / 27.5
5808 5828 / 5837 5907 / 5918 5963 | 3.8 angstrom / 32.9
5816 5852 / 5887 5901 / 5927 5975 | 2.9 angstrom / 32.9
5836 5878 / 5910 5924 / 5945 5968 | 0.7 angstrom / 32.8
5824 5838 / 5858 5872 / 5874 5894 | -1.1 angstrom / 30.5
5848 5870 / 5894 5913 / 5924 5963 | 2.0 angstrom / 32.5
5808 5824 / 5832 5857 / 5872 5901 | -1.7 angstrom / 31.5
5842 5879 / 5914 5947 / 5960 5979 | 0.5 angstrom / 32.5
